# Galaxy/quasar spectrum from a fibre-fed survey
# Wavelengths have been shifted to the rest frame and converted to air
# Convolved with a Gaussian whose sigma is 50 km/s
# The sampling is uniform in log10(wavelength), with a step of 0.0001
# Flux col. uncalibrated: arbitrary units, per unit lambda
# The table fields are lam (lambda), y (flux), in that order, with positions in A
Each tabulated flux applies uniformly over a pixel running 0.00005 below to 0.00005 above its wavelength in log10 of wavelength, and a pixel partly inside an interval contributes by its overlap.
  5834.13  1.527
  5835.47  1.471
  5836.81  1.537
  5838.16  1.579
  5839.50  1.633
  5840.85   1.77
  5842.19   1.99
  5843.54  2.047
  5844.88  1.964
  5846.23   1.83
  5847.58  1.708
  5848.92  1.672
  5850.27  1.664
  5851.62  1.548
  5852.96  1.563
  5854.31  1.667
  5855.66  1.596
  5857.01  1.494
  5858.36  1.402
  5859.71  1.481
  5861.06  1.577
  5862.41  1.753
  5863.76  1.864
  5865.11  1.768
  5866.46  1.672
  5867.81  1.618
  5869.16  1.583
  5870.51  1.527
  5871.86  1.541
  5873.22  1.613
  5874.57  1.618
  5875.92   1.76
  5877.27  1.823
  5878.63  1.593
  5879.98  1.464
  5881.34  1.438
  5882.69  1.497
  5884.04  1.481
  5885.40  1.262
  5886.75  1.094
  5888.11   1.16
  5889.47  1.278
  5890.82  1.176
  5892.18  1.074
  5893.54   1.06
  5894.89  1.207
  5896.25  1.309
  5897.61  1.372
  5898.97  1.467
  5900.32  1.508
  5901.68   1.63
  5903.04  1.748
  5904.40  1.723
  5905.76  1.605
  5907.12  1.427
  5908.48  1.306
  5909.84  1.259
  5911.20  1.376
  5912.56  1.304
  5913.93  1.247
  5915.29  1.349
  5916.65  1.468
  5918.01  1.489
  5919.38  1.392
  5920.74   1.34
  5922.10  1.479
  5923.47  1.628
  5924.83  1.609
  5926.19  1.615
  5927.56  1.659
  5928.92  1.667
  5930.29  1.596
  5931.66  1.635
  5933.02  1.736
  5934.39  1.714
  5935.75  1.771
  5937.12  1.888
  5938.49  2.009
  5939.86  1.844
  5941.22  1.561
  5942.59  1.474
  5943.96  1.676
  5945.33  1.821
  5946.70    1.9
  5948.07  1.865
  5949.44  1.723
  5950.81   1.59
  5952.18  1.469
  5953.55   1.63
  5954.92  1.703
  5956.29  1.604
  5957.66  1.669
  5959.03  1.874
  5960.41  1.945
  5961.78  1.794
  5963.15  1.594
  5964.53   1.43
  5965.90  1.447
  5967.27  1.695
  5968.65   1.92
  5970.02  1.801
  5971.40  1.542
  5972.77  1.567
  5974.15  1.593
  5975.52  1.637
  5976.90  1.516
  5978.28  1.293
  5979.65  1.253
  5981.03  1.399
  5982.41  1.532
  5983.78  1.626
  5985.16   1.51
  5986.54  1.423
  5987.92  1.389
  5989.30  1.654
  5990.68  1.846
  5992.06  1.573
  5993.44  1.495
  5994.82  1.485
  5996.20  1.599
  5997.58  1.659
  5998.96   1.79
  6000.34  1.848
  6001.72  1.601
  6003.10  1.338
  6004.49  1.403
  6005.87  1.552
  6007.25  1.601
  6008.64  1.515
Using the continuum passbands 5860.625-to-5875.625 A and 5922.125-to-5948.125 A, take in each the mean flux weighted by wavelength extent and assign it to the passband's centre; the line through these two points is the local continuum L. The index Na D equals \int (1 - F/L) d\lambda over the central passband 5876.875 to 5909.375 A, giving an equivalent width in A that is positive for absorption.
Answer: 5.3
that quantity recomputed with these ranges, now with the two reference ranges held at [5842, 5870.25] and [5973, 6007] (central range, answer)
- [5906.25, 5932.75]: 2.4 A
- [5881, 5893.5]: 3.0 A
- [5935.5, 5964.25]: -2.6 A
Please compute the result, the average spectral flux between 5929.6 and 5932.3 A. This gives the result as 1.61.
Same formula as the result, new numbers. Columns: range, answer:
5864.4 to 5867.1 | 1.72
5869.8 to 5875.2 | 1.57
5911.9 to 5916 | 1.3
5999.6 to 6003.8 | 1.6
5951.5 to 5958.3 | 1.62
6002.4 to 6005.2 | 1.37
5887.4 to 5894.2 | 1.15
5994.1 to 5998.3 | 1.58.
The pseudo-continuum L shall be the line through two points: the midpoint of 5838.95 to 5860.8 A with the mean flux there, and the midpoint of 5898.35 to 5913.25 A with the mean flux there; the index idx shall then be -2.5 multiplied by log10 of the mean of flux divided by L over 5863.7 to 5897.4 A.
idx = 0.094 mag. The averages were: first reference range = 1.69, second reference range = 1.49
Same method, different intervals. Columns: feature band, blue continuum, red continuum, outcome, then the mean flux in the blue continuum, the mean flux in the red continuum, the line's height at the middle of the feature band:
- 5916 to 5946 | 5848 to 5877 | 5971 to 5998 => -0.05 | 1.62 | 1.53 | 1.57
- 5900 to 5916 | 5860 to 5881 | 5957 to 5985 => 0.12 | 1.64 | 1.6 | 1.63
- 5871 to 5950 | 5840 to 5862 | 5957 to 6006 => 0.08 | 1.69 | 1.59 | 1.64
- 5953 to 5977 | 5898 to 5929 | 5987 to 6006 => -0.08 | 1.49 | 1.59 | 1.55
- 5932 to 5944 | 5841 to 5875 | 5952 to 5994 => -0.08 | 1.67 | 1.6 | 1.62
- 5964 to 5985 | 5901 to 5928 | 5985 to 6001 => 0.02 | 1.48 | 1.61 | 1.58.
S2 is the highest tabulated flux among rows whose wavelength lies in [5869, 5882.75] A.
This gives 1.823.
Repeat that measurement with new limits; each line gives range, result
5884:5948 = 2.009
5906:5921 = 1.489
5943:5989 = 1.945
